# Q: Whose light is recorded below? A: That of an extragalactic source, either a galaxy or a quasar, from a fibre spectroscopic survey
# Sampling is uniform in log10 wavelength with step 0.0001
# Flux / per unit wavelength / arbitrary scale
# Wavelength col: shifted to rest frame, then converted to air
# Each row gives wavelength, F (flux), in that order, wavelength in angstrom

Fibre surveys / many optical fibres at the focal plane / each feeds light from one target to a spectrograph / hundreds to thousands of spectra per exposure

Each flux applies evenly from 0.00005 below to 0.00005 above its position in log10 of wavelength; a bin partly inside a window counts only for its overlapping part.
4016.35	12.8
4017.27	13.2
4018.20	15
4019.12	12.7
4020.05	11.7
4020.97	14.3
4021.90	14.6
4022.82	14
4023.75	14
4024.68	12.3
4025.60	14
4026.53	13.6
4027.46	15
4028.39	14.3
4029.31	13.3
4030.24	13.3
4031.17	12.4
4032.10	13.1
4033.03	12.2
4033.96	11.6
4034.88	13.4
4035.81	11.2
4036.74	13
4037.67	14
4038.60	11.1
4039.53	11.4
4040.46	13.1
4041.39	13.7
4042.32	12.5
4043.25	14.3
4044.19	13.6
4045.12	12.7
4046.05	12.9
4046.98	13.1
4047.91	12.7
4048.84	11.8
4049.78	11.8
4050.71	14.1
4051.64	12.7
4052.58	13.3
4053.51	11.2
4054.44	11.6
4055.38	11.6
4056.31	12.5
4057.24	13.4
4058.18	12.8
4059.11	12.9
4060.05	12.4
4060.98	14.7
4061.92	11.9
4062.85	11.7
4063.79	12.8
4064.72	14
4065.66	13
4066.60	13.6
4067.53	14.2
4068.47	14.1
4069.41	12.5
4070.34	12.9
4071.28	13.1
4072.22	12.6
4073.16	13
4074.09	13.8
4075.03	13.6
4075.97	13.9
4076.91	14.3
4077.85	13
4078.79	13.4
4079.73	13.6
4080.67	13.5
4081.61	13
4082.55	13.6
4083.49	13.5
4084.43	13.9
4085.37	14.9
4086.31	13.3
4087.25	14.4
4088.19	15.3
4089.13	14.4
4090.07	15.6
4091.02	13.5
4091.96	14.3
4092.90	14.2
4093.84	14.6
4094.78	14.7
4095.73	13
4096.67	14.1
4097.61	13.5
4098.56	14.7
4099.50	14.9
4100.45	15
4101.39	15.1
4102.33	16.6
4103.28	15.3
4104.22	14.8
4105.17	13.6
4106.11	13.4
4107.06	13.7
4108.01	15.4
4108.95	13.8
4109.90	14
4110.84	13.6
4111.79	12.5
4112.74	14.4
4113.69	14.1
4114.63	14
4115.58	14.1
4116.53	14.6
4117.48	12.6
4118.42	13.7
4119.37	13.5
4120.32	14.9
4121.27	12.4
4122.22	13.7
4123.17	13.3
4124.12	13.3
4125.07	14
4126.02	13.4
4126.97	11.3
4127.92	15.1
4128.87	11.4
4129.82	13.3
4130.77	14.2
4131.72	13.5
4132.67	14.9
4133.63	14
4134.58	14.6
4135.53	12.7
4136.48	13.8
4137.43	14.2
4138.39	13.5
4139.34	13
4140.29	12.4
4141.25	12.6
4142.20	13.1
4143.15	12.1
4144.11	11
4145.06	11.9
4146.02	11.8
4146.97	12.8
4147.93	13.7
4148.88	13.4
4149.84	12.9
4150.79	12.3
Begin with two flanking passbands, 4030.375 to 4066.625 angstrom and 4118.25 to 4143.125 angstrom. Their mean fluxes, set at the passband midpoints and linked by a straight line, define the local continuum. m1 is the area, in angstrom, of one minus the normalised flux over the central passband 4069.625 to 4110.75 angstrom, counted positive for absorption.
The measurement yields -3.08 angstrom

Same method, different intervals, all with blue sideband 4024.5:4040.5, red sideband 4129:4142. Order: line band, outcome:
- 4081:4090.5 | -0.7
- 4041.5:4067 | 0.5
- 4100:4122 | -1.2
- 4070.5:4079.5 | -0.2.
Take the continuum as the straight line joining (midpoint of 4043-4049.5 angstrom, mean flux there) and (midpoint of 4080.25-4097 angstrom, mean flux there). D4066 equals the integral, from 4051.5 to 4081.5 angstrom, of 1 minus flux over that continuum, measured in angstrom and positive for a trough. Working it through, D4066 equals 0.97 angstrom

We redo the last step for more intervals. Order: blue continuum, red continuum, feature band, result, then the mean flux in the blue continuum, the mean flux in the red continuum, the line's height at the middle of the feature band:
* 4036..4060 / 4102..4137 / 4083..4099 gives -1.0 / 12.7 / 13.8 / 13.4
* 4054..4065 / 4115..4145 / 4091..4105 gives -1.6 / 12.7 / 13.3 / 13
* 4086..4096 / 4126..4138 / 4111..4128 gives 0.3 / 14.3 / 13.6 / 13.8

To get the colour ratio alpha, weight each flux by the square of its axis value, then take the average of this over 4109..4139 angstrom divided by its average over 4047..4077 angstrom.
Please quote 1.1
